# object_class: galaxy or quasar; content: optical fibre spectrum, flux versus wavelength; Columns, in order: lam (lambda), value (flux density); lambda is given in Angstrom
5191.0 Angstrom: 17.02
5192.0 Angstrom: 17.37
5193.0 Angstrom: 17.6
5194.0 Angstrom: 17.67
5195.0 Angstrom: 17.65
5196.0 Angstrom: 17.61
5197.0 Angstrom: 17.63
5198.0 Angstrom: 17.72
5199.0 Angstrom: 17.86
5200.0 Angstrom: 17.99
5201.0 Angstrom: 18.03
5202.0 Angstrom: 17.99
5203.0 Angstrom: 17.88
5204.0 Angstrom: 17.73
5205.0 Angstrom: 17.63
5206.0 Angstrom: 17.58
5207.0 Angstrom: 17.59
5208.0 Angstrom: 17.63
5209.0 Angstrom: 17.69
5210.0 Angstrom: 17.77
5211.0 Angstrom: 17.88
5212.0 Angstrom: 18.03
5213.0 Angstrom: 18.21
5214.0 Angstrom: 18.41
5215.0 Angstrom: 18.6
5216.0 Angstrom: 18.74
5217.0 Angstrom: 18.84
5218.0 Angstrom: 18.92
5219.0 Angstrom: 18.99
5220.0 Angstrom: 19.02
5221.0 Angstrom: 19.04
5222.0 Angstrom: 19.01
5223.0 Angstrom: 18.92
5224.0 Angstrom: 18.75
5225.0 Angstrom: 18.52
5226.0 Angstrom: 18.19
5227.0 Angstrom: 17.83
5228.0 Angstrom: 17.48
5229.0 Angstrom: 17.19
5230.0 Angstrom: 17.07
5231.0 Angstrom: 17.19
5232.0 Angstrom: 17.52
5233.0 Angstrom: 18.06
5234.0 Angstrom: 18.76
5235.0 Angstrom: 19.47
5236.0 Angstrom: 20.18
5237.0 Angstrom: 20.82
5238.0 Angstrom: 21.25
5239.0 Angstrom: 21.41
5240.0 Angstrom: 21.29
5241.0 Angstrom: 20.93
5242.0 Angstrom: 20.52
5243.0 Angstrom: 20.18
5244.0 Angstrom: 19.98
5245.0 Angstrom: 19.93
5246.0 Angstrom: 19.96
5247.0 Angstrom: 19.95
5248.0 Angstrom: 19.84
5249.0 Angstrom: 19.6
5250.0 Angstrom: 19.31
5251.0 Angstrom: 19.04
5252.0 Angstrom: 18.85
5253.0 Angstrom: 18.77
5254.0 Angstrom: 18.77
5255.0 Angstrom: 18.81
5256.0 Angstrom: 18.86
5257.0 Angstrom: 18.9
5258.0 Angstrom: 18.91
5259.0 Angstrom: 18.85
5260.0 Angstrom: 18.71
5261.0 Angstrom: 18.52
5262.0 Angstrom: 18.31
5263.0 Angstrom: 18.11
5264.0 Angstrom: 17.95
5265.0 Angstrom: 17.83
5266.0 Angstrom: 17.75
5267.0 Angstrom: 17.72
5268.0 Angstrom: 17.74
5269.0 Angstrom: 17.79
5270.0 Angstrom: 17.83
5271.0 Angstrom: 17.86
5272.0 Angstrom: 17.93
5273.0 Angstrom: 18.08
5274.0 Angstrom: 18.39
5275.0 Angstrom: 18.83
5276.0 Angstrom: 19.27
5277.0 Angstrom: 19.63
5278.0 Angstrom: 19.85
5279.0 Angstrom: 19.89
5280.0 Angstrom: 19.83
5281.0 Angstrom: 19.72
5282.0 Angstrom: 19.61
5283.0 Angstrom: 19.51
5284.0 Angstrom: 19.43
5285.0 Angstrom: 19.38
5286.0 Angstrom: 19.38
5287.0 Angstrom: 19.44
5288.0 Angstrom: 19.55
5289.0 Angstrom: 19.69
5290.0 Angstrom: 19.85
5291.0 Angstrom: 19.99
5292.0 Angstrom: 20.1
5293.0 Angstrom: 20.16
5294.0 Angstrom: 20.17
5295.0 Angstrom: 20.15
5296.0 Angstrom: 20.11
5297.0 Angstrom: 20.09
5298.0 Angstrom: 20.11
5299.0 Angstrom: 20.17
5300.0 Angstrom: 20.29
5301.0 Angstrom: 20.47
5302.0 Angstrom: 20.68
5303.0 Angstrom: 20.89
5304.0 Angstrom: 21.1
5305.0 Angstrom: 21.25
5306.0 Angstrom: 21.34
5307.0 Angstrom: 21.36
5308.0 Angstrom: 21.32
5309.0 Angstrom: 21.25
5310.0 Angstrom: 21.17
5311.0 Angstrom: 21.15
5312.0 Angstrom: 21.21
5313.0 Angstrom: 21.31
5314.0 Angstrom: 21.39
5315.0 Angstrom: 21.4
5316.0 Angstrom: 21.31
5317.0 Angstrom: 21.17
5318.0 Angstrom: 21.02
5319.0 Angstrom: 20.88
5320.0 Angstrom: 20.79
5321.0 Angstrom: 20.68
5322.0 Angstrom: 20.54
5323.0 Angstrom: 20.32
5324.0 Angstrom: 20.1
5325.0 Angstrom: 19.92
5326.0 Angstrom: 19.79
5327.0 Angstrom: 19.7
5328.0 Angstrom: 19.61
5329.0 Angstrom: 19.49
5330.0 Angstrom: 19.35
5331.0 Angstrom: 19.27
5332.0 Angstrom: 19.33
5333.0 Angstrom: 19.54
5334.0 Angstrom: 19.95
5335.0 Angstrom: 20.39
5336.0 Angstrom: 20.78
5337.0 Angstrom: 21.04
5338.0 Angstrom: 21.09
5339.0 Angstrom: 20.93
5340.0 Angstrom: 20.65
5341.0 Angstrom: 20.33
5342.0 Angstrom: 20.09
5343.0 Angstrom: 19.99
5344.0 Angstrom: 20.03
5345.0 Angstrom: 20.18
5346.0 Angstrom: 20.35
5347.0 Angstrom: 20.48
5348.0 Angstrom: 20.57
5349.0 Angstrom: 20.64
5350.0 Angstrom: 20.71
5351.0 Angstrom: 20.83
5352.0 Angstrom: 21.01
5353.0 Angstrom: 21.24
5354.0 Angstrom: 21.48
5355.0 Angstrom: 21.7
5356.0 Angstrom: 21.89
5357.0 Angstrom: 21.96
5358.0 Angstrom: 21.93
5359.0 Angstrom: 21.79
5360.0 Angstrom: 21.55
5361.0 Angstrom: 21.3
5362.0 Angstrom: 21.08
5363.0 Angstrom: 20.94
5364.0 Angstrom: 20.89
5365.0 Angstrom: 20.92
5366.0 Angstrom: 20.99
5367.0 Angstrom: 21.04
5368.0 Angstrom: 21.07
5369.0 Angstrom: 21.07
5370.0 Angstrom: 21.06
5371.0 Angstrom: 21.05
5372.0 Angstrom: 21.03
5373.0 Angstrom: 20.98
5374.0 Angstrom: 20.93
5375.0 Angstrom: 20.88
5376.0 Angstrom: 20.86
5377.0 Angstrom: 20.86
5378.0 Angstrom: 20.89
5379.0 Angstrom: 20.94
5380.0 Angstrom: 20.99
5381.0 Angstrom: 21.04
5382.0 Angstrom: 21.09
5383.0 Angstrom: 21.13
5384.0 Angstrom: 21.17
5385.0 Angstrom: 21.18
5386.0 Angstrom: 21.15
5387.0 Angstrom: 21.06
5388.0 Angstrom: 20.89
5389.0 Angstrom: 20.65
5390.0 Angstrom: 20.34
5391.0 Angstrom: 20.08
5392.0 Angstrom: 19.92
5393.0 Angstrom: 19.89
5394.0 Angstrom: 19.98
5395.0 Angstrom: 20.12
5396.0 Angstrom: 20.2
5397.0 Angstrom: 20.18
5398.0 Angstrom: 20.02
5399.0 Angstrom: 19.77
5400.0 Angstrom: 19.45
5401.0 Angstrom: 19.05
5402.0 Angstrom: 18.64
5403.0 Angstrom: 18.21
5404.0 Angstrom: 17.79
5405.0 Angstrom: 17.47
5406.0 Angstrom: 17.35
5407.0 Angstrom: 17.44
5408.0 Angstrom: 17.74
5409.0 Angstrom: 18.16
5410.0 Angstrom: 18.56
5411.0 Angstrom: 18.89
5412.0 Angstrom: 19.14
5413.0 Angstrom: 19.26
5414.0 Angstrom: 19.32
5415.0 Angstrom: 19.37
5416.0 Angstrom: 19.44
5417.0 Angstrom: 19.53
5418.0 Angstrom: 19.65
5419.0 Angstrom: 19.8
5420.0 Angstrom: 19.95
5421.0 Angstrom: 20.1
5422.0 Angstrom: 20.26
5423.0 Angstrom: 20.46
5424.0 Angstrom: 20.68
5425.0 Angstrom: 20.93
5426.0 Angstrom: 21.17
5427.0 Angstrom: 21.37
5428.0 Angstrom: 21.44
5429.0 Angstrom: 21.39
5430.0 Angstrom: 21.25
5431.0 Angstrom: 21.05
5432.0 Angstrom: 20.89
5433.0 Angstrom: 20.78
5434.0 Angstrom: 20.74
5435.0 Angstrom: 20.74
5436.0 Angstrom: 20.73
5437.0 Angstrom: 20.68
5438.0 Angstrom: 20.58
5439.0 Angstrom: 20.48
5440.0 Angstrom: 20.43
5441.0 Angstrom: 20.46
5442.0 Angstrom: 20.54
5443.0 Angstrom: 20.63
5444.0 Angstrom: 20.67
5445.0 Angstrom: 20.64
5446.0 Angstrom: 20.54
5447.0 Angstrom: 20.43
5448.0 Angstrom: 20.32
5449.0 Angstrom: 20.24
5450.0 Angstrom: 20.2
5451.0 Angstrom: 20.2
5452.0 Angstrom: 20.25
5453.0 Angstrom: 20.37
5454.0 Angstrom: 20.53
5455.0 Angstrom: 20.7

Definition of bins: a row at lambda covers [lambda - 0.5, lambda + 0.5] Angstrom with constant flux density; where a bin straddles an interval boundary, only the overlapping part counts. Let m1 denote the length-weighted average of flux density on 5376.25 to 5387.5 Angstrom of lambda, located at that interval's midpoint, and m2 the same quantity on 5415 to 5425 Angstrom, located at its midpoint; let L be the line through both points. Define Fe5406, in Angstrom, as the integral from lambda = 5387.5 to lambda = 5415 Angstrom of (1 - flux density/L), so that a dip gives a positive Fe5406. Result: 1.76 Angstrom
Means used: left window 21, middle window 19.2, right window 20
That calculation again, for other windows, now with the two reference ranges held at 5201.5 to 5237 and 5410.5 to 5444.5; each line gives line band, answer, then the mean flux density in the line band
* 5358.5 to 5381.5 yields -1.5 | 21.1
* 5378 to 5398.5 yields -0.6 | 20.6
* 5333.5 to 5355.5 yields -1.3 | 20.7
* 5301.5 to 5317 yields -1.6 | 21.2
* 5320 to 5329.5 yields -0.4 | 20.1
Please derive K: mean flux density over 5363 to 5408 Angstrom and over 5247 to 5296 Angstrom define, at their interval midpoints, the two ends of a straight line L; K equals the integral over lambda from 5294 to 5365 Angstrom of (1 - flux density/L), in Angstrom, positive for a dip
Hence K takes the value -3.8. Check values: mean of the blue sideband 19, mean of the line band 20.7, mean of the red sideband 20.2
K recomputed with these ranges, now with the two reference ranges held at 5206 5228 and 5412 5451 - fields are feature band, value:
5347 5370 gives -1.7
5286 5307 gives -1.3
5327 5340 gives -0.4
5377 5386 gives -0.5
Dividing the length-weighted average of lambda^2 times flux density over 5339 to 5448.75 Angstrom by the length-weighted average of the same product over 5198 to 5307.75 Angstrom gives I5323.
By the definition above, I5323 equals 1.1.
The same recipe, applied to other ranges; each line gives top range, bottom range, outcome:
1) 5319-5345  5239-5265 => 1.08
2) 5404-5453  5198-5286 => 1.14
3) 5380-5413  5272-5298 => 1.05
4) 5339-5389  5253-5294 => 1.15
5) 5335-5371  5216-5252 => 1.14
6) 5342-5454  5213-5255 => 1.13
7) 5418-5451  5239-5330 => 1.10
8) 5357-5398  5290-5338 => 1.04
